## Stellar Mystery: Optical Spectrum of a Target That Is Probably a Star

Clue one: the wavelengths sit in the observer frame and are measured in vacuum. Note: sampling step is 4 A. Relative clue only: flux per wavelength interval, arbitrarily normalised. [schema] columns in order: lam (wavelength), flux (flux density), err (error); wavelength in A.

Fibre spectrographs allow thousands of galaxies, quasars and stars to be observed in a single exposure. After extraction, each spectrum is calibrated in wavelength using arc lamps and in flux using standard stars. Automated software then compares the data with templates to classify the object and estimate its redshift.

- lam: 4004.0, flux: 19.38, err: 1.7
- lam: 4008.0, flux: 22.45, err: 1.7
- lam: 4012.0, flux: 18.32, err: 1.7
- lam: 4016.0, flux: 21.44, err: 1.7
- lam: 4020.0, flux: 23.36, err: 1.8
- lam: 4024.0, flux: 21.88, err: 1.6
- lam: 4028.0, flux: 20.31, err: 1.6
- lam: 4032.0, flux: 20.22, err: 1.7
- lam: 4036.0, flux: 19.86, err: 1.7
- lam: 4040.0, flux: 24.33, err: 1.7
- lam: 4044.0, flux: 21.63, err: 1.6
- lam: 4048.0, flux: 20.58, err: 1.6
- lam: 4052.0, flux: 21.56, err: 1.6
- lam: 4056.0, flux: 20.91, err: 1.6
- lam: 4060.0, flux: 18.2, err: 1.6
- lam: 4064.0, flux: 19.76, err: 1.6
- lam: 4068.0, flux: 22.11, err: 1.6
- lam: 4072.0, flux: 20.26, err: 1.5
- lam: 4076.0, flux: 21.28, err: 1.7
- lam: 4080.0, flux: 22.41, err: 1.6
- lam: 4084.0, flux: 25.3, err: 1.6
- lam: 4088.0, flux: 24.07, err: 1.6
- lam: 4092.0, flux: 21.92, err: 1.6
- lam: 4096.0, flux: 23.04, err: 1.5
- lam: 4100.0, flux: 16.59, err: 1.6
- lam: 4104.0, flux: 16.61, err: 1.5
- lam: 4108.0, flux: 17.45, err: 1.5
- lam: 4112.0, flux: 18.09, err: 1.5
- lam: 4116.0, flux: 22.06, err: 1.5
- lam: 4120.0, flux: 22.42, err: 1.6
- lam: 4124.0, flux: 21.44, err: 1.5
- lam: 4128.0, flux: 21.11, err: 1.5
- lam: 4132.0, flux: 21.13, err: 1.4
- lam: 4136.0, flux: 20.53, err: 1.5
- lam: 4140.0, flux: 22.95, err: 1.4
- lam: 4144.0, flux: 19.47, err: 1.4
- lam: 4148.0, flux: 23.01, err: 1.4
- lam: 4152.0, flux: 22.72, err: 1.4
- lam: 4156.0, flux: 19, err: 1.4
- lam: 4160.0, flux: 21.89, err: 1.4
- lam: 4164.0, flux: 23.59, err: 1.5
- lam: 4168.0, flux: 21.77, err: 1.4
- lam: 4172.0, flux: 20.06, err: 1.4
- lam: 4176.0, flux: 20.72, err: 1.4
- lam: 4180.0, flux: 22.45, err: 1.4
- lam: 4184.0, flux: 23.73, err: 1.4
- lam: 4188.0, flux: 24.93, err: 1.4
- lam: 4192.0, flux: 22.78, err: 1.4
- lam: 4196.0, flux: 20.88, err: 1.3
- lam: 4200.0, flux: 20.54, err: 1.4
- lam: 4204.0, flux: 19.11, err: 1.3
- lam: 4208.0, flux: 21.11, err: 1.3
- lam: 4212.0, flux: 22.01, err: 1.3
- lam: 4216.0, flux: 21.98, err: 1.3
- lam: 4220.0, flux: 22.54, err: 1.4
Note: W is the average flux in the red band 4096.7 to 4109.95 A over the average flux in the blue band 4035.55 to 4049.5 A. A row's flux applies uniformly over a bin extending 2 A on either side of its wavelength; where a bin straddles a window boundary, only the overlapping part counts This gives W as 0.80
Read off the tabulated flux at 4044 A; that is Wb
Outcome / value 21.63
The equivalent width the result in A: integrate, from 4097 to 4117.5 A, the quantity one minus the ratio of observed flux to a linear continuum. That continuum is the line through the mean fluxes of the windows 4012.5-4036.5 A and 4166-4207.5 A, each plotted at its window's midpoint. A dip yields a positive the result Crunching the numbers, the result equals 3.0 A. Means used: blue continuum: 21.1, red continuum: 21.7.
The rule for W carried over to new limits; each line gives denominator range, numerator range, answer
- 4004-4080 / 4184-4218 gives 1.04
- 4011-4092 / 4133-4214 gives 1.01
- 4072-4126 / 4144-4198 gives 1.05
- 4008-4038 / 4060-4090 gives 1.05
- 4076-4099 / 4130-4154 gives 0.95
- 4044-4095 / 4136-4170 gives 1.01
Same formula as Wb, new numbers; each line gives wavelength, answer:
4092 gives 21.92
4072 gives 20.26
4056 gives 20.91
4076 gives 21.28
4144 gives 19.47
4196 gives 20.88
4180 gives 22.45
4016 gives 21.44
